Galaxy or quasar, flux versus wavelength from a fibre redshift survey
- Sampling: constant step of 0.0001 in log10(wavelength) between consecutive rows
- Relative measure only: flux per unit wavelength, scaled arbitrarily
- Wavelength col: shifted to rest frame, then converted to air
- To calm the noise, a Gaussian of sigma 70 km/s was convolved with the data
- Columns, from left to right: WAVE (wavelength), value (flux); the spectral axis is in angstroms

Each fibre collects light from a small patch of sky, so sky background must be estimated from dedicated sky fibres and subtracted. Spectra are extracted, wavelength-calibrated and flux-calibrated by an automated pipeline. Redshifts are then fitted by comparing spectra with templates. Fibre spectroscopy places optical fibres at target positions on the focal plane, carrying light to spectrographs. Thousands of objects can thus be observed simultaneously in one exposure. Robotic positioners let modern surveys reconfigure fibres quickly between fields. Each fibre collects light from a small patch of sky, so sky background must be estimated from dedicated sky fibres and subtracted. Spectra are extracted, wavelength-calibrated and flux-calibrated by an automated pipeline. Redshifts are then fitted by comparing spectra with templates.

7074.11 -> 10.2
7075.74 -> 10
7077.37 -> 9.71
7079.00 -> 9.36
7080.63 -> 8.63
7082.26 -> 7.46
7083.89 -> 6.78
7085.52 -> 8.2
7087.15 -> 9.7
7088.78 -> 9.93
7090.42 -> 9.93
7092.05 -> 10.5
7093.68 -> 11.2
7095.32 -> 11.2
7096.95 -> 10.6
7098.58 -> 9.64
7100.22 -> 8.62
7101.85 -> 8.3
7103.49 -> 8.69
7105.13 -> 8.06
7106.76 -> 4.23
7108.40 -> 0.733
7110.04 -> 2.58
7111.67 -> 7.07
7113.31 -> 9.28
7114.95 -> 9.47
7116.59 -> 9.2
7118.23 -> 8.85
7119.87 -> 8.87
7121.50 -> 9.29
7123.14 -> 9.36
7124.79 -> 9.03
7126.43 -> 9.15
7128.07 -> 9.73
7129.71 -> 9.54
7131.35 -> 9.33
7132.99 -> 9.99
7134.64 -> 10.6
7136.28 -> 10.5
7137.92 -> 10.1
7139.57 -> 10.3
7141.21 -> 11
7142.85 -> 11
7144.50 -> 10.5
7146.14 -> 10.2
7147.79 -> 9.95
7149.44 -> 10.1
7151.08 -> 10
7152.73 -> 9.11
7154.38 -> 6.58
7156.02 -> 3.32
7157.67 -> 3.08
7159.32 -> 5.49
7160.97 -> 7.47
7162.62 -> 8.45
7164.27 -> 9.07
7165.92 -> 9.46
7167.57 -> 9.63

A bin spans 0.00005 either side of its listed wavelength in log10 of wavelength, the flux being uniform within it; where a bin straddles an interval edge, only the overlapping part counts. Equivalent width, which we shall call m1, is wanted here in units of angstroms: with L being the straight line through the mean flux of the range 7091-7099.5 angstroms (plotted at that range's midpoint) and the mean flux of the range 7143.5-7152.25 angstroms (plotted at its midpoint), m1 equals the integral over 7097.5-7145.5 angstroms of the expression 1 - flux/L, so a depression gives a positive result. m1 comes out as 7.4 angstroms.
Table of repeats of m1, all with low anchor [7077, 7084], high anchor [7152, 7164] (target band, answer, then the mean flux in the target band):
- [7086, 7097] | -3.0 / 10.4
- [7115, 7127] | -2.9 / 9.13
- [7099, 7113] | 2.8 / 6.25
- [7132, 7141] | -4.4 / 10.3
